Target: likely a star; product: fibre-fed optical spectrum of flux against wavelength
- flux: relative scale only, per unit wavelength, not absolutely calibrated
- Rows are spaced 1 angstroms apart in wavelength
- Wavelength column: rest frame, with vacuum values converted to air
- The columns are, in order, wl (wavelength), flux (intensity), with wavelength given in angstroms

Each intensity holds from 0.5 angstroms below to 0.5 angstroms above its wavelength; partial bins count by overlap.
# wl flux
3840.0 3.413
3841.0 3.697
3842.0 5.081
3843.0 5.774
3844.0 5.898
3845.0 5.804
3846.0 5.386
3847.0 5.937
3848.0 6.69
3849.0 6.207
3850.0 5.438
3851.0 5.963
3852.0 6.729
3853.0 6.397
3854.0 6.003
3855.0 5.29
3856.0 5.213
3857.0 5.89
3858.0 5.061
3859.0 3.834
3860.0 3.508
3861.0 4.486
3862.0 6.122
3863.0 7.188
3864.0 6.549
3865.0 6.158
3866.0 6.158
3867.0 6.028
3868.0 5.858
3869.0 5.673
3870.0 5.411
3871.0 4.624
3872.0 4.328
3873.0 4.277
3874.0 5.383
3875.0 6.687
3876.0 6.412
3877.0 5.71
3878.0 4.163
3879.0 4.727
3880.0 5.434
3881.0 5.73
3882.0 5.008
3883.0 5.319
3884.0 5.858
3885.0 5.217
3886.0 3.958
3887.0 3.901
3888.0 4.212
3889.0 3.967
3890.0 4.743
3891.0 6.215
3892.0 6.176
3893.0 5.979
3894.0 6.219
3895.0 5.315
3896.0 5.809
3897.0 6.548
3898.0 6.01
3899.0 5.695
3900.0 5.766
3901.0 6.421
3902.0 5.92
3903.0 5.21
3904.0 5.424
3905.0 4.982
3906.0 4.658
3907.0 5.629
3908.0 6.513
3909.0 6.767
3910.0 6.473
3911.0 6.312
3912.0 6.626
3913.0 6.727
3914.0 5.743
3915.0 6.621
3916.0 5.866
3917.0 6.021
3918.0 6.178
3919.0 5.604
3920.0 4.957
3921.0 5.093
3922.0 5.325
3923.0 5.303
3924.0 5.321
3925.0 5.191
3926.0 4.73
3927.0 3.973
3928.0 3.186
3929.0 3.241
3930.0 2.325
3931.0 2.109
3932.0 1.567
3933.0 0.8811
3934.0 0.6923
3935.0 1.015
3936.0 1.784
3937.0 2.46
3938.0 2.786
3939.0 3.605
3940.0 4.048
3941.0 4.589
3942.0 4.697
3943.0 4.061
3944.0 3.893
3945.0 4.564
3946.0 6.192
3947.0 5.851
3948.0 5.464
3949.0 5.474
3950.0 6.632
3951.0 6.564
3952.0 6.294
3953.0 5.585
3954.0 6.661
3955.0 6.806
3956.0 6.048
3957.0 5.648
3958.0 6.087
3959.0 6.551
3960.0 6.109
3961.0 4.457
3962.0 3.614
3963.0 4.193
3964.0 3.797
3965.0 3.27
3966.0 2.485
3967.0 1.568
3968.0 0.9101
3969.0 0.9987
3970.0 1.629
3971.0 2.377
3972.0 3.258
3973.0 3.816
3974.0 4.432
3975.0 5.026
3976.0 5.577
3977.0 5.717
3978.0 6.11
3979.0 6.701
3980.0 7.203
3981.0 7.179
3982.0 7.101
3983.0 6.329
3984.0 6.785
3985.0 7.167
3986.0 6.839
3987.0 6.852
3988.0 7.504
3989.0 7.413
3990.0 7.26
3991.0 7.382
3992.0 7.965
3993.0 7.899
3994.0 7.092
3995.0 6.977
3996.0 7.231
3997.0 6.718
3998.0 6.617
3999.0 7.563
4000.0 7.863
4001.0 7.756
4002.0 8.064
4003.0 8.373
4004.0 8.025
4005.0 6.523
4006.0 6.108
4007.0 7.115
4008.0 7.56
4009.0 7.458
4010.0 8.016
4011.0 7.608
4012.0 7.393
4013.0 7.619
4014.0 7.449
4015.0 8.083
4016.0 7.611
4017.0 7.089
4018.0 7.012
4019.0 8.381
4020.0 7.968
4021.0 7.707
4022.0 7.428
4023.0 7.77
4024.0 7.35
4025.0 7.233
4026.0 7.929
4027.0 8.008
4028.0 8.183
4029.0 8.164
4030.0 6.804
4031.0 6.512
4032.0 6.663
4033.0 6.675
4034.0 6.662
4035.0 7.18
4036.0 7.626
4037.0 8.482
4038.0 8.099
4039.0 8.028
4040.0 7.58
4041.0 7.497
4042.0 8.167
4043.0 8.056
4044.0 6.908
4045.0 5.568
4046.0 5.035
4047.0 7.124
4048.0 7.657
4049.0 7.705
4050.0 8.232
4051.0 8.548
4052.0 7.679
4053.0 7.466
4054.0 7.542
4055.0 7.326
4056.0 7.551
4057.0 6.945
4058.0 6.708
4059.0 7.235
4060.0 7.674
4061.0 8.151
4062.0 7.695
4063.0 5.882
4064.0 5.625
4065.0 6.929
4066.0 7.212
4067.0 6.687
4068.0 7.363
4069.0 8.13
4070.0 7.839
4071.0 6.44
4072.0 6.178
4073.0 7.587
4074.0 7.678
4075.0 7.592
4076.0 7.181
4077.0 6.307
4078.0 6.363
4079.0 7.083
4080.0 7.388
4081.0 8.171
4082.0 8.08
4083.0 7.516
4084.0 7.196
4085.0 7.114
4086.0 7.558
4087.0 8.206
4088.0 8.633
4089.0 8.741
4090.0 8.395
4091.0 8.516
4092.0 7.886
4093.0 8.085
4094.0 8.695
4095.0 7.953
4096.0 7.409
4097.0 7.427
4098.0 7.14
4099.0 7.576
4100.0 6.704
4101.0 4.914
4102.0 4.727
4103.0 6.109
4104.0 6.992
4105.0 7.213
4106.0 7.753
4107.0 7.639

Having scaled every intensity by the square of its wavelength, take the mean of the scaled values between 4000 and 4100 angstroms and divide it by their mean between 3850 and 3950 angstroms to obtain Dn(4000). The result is 1.59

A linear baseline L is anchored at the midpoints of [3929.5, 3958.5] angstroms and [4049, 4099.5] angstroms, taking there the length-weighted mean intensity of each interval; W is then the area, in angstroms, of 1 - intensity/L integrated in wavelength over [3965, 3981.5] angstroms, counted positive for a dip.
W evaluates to 3.3 angstroms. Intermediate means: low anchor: 4.29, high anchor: 7.49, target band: 4.04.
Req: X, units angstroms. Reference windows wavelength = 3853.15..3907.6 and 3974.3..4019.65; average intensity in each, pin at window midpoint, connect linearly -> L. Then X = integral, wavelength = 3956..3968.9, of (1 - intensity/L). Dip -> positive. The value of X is 5.04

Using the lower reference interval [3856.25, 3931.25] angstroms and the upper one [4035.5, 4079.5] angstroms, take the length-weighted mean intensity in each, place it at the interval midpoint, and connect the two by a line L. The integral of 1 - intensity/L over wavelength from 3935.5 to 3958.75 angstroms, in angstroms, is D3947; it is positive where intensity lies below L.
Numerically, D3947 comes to 3.7 angstroms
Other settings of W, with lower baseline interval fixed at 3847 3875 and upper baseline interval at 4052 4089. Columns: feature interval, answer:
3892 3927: 1.28 angstroms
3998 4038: -3.67 angstroms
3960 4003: 6.11 angstroms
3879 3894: 1.71 angstroms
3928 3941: 8.10 angstroms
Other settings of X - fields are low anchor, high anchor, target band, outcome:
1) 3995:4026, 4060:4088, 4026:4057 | -0.2 angstroms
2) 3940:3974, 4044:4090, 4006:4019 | -3.4 angstroms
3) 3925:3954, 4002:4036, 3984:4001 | -2.7 angstroms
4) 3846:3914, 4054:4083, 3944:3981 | 8.5 angstroms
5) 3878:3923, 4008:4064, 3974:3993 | -0.1 angstroms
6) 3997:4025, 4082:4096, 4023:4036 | 0.5 angstroms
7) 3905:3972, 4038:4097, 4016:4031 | -2.7 angstroms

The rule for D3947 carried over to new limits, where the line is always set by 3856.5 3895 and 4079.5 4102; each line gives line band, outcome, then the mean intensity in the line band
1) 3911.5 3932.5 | 3.5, 4.84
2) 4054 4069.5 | 0.3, 7.15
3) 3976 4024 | -4.6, 7.29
